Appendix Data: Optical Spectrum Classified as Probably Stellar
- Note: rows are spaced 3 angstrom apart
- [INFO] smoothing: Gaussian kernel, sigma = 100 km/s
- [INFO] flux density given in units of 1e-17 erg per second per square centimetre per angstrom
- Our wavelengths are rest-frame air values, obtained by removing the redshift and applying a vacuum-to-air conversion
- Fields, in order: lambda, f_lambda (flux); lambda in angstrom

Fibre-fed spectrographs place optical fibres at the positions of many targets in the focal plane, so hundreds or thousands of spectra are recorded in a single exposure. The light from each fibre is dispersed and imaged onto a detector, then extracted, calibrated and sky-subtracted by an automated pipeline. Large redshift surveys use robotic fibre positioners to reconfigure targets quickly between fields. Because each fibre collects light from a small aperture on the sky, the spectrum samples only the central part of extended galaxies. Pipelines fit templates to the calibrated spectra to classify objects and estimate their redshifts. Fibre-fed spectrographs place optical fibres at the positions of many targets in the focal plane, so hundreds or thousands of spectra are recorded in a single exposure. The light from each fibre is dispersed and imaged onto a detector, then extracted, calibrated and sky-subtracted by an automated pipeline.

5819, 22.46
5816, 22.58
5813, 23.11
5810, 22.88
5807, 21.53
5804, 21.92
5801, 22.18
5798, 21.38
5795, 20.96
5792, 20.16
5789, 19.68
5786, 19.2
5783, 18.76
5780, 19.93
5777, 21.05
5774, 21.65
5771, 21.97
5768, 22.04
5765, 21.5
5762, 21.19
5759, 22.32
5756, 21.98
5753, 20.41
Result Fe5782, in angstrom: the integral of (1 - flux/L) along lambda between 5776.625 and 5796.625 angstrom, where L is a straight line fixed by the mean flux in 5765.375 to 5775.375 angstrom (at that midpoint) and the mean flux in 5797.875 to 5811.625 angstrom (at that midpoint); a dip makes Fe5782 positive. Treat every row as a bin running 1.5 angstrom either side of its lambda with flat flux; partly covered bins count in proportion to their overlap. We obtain 1.9 angstrom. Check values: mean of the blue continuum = 21.8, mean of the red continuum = 22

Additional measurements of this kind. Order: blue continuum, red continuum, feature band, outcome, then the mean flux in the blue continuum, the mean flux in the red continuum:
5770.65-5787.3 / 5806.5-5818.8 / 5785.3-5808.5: 0.66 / 20.3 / 22.6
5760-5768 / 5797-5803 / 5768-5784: 0.57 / 21.5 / 21.8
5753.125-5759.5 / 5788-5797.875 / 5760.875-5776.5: -0.25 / 21.7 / 20.5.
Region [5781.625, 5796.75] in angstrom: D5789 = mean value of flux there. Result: 19.8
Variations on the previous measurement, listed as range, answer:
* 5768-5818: 21.2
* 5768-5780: 21.4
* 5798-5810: 21.9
